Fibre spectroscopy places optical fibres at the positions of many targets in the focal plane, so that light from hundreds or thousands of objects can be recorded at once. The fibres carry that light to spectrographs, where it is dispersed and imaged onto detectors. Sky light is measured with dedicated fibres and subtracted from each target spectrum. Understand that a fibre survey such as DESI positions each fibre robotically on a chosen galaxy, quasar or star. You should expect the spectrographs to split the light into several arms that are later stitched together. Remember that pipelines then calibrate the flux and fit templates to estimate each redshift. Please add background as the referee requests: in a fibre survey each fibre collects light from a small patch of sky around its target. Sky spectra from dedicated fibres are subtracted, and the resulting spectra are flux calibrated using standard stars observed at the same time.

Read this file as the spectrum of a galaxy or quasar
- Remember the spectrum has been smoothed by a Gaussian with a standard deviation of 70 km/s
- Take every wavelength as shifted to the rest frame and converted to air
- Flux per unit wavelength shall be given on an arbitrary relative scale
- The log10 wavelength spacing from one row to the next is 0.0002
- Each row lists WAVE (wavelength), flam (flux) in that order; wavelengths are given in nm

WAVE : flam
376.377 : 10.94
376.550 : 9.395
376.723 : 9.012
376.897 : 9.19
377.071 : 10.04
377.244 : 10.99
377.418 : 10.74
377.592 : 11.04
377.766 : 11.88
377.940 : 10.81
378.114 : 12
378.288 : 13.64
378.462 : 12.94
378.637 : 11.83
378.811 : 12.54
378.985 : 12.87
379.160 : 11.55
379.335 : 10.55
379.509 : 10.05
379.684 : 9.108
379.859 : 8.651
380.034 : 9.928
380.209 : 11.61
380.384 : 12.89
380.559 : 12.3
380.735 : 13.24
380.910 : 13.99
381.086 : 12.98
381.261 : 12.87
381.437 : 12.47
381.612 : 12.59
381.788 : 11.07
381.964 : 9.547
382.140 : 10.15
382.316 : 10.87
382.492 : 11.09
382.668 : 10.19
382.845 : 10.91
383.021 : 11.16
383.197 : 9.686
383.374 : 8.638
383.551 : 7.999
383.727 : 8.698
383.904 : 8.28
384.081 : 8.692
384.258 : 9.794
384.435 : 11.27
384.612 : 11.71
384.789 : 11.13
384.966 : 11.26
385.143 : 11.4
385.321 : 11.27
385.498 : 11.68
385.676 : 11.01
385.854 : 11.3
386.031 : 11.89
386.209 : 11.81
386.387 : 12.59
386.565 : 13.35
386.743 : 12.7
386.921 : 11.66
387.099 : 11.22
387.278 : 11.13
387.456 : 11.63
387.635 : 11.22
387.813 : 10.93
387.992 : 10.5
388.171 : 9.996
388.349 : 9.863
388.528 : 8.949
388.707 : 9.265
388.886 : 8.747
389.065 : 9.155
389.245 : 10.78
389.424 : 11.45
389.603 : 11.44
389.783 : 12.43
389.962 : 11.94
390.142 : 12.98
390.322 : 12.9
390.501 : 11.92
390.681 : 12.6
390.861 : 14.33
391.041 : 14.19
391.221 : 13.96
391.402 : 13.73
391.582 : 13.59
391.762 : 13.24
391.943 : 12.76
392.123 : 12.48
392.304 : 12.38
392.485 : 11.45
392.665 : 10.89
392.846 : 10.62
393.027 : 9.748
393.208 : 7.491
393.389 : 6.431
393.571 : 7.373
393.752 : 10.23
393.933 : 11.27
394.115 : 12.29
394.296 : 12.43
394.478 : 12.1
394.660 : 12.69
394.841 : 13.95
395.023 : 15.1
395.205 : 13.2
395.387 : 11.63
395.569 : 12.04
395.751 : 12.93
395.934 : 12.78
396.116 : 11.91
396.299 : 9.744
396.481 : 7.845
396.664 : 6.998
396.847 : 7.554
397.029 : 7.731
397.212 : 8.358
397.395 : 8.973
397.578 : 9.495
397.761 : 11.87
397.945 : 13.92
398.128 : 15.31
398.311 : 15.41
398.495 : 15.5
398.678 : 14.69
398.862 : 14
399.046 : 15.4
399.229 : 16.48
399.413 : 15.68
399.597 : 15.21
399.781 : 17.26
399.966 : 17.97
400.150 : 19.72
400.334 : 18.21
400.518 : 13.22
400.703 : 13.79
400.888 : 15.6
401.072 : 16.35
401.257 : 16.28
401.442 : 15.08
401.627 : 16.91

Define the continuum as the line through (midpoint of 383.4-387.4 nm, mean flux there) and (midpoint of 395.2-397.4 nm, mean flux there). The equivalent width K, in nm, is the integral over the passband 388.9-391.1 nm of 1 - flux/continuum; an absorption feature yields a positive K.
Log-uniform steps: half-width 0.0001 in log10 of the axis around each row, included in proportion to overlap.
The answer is -0.30 nm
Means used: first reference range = 11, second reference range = 10.1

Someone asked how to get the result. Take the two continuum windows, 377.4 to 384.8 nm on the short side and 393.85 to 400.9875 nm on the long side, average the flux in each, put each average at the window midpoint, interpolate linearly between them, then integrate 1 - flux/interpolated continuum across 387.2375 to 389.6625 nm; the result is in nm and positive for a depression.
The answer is 0.33 nm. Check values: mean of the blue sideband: 11.1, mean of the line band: 10.3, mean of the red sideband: 13.1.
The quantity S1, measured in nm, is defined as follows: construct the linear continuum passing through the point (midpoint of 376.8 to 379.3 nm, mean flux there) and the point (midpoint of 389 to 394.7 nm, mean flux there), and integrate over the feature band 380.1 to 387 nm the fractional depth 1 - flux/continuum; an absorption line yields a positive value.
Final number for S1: 0.22 nm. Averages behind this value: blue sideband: 11.5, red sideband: 11.7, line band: 11.2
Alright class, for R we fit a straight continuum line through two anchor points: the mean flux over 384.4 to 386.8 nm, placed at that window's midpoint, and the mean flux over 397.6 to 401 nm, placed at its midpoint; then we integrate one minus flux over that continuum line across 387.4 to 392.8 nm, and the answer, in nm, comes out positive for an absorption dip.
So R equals 0.518 nm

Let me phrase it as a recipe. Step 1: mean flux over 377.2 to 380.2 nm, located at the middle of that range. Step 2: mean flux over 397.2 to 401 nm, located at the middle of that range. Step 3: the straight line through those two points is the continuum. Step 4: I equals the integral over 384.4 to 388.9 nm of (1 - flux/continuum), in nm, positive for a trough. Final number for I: 0.51 nm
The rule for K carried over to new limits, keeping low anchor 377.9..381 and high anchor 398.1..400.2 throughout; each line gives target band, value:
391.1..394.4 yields 0.749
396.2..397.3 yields 0.527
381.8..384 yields 0.466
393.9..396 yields 0.327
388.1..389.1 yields 0.320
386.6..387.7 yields 0.139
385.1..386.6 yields 0.153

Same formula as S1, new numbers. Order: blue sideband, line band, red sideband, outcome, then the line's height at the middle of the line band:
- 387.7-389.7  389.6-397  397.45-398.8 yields 0.065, 11.8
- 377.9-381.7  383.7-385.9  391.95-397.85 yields 0.169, 11.5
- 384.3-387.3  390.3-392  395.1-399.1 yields -0.246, 11.7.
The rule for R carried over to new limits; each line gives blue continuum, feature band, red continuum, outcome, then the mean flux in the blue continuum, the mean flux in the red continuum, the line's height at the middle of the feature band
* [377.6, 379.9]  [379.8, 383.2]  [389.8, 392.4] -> 0.096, 11.5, 13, 11.8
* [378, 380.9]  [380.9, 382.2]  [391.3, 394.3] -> -0.034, 11.7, 11.1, 11.6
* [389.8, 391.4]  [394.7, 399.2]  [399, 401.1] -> 0.955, 13.1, 16.3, 15.2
